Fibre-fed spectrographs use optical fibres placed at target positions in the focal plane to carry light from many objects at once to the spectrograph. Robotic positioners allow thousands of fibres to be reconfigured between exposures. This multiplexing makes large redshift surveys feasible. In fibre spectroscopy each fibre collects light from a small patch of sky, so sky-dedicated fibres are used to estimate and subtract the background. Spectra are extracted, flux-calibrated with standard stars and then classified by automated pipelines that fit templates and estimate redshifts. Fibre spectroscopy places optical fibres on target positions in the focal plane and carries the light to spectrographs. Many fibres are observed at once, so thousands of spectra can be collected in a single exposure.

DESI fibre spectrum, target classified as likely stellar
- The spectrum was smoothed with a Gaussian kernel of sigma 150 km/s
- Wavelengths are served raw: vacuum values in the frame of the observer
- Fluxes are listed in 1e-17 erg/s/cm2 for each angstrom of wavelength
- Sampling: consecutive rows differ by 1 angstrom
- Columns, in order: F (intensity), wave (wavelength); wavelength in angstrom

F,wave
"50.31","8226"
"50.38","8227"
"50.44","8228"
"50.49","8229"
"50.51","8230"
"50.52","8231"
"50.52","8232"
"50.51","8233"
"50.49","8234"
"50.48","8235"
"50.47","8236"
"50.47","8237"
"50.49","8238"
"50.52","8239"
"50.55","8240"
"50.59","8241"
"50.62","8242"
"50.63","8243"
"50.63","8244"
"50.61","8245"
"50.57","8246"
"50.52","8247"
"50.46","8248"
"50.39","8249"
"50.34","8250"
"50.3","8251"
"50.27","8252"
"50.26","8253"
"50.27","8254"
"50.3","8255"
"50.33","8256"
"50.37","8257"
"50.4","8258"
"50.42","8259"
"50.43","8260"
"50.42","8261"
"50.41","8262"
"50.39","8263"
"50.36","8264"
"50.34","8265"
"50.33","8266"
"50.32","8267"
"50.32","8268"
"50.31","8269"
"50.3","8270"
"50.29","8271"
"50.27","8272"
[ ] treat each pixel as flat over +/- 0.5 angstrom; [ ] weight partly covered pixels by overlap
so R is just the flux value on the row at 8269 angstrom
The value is 50.31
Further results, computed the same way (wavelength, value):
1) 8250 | 50.34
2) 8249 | 50.39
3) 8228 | 50.44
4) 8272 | 50.27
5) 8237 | 50.47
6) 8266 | 50.33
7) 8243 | 50.63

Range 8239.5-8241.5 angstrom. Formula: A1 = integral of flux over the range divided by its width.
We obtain 50.6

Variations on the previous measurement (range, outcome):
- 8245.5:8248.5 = 50.5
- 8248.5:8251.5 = 50.3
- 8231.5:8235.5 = 50.5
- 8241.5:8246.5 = 50.6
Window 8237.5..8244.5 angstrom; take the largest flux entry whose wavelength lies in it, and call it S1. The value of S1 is 50.63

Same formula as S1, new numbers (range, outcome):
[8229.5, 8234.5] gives 50.52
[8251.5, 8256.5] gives 50.33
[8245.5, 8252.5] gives 50.57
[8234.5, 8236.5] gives 50.48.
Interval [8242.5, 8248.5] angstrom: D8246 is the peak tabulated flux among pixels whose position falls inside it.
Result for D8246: 50.63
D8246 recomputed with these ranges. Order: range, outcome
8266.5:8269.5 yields 50.32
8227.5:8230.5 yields 50.51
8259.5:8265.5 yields 50.43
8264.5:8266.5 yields 50.34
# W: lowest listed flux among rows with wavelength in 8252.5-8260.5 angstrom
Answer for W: 50.26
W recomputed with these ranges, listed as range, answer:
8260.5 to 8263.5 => 50.39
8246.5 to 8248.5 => 50.46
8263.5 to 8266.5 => 50.33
